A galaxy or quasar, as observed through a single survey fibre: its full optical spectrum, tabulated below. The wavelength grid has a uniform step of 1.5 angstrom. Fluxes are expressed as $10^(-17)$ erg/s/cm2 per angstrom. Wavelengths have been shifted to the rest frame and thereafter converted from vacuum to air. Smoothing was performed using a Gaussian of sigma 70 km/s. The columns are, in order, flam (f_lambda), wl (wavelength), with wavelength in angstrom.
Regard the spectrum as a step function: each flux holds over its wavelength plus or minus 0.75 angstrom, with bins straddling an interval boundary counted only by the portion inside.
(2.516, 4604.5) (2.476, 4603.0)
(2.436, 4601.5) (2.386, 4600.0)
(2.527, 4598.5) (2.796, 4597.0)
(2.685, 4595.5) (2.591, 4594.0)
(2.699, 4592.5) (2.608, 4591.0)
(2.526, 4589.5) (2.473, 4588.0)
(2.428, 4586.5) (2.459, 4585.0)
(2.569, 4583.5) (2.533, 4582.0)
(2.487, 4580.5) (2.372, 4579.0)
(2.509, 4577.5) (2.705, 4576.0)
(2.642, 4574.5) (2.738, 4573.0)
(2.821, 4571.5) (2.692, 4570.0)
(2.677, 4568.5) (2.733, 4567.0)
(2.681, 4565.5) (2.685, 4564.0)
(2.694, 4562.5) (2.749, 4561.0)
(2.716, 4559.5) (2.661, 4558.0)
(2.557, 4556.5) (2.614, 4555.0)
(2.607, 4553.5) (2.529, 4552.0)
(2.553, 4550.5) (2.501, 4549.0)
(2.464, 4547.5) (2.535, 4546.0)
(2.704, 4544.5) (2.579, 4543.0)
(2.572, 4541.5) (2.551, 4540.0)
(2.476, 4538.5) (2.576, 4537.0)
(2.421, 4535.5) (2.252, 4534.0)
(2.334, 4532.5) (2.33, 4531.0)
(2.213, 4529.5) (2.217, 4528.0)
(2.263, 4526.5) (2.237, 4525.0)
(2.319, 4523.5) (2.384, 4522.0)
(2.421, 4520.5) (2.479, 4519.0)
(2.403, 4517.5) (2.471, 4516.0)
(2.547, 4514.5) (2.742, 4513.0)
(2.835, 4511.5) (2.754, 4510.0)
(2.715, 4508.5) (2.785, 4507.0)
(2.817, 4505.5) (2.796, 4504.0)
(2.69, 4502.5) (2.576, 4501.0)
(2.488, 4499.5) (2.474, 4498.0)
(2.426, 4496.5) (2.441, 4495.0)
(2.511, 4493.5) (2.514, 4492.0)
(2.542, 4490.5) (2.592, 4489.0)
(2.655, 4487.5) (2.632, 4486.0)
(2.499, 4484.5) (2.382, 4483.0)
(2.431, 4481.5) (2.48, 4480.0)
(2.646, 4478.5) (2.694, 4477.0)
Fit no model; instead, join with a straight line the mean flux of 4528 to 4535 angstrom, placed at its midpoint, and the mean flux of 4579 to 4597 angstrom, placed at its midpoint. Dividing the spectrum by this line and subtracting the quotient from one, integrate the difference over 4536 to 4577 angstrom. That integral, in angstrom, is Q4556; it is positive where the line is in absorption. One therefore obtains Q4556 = -3.9 angstrom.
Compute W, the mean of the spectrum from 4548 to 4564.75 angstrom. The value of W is 2.62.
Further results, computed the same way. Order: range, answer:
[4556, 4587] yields 2.63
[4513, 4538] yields 2.38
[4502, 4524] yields 2.61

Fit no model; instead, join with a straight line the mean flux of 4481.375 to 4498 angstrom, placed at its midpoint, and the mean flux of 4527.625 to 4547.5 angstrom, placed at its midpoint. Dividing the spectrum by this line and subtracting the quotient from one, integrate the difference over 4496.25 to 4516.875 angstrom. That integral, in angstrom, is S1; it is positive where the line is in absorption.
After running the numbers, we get -1.4 angstrom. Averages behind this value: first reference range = 2.51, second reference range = 2.45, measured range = 2.66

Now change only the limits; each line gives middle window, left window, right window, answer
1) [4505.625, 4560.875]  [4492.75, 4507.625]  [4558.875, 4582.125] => 2.3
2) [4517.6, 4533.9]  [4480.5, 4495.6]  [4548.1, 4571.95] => 1.7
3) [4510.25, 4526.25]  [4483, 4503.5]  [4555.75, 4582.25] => 0.6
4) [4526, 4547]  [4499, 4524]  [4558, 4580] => 1.6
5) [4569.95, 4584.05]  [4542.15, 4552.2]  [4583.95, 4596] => -0.3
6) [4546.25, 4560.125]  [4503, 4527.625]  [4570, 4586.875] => 0.0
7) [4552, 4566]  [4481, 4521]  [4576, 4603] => -0.6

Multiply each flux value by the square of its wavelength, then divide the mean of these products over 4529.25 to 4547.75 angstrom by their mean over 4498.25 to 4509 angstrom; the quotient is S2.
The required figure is 0.9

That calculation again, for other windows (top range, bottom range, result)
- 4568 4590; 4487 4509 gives 1.03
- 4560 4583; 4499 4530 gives 1.07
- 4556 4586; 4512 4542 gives 1.11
